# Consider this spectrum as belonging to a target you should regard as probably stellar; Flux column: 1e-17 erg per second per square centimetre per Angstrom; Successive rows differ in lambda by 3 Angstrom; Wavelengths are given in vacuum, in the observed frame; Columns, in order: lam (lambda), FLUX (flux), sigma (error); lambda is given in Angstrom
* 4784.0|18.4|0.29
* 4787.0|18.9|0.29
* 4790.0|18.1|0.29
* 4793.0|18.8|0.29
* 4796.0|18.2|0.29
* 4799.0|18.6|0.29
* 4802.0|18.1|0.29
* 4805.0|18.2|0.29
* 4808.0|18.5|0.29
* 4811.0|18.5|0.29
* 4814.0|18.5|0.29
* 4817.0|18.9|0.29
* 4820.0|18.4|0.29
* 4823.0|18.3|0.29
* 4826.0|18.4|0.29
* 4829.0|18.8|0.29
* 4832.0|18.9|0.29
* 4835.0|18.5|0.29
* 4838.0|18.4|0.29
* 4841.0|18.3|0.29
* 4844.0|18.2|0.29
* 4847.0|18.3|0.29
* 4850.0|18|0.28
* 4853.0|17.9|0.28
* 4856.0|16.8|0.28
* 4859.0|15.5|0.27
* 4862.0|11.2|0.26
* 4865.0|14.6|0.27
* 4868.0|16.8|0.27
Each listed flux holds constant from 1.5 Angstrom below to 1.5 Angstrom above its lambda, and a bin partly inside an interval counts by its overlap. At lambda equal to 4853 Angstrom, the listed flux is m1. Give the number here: 17.9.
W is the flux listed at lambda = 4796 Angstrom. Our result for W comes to 18.2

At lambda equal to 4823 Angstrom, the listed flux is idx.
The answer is 18.3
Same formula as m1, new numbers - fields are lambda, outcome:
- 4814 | 18.5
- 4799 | 18.6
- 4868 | 16.8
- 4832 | 18.9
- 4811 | 18.5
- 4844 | 18.2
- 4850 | 18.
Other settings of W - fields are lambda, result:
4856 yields 16.8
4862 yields 11.2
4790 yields 18.1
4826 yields 18.4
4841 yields 18.3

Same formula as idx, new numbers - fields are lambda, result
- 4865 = 14.6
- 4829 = 18.8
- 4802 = 18.1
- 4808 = 18.5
